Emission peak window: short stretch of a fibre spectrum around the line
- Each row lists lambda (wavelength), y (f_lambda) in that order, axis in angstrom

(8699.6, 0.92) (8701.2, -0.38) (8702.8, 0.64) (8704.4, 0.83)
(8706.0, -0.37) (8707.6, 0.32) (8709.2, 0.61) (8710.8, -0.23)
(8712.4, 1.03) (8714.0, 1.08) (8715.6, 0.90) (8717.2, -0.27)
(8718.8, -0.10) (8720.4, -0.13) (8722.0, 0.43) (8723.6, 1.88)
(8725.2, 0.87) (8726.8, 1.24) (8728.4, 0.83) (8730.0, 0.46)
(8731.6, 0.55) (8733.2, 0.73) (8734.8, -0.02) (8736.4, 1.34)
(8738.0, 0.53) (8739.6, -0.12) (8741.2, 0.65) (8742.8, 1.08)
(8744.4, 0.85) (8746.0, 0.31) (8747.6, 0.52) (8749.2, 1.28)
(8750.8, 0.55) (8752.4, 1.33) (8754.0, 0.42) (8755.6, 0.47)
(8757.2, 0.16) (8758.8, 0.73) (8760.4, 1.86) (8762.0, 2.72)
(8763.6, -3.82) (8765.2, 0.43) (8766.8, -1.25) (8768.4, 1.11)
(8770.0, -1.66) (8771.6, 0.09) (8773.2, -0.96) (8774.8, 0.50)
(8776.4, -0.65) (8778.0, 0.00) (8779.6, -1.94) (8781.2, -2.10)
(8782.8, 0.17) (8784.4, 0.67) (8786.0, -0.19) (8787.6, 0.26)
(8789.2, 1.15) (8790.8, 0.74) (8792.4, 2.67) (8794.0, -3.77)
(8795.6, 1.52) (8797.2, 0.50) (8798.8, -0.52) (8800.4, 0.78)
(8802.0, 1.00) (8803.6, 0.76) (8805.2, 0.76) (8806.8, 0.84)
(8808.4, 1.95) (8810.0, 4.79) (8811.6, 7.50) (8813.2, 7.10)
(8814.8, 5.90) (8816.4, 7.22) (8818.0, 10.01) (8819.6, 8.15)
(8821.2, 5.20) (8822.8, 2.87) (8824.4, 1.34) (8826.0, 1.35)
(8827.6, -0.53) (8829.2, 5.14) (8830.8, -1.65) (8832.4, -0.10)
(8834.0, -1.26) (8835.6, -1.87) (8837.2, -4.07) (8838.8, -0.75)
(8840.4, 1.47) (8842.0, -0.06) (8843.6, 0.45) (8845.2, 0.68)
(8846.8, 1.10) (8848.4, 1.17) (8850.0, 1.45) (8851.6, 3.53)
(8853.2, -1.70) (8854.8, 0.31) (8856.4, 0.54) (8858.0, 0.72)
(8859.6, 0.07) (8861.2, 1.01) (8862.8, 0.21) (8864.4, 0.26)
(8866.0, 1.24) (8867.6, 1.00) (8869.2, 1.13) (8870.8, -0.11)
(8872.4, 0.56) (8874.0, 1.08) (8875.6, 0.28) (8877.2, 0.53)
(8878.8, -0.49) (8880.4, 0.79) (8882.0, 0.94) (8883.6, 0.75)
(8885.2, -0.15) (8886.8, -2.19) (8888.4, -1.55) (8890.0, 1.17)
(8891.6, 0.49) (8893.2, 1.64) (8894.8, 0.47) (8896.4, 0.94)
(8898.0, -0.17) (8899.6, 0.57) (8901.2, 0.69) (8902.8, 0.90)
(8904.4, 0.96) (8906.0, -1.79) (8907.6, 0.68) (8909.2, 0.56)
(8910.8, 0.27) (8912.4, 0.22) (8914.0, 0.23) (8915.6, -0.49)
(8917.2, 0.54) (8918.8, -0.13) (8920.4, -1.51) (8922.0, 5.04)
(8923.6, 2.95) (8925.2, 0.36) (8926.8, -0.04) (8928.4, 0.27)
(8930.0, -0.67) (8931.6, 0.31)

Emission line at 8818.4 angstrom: [O II]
